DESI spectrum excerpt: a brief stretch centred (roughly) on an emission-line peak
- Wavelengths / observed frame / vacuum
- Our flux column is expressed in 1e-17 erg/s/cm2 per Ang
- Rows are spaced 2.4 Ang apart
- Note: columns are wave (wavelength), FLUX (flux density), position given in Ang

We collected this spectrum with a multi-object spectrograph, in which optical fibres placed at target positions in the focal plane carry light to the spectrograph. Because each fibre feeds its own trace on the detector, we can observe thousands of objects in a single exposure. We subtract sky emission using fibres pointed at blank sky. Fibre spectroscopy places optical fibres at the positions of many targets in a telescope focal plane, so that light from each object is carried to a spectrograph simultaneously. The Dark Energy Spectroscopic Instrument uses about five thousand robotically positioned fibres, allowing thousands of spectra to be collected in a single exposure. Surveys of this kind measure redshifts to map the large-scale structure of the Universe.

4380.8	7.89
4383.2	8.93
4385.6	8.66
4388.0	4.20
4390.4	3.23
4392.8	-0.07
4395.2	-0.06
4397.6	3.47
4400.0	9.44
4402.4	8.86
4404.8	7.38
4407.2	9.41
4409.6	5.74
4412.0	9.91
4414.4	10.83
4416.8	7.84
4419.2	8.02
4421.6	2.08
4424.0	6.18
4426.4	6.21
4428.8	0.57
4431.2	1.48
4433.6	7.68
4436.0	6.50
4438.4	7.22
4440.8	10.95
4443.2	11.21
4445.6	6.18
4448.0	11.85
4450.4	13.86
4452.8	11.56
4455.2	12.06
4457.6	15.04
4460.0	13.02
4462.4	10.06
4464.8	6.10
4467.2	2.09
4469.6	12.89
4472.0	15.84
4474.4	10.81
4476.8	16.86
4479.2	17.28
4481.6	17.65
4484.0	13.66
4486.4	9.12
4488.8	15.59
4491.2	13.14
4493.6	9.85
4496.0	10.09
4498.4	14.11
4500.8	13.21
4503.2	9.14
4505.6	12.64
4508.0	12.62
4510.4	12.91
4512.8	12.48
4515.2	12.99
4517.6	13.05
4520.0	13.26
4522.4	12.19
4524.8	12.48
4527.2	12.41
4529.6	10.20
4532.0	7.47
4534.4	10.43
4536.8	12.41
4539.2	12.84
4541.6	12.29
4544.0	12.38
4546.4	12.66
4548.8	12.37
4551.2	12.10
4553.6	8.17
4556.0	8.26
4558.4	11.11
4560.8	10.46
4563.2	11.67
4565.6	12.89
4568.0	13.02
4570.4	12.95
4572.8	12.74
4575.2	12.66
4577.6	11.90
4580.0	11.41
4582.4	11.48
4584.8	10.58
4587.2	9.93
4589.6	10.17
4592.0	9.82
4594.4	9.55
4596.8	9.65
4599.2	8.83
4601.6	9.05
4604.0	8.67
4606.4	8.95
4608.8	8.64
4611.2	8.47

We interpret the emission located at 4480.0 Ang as Lyman alpha 1216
